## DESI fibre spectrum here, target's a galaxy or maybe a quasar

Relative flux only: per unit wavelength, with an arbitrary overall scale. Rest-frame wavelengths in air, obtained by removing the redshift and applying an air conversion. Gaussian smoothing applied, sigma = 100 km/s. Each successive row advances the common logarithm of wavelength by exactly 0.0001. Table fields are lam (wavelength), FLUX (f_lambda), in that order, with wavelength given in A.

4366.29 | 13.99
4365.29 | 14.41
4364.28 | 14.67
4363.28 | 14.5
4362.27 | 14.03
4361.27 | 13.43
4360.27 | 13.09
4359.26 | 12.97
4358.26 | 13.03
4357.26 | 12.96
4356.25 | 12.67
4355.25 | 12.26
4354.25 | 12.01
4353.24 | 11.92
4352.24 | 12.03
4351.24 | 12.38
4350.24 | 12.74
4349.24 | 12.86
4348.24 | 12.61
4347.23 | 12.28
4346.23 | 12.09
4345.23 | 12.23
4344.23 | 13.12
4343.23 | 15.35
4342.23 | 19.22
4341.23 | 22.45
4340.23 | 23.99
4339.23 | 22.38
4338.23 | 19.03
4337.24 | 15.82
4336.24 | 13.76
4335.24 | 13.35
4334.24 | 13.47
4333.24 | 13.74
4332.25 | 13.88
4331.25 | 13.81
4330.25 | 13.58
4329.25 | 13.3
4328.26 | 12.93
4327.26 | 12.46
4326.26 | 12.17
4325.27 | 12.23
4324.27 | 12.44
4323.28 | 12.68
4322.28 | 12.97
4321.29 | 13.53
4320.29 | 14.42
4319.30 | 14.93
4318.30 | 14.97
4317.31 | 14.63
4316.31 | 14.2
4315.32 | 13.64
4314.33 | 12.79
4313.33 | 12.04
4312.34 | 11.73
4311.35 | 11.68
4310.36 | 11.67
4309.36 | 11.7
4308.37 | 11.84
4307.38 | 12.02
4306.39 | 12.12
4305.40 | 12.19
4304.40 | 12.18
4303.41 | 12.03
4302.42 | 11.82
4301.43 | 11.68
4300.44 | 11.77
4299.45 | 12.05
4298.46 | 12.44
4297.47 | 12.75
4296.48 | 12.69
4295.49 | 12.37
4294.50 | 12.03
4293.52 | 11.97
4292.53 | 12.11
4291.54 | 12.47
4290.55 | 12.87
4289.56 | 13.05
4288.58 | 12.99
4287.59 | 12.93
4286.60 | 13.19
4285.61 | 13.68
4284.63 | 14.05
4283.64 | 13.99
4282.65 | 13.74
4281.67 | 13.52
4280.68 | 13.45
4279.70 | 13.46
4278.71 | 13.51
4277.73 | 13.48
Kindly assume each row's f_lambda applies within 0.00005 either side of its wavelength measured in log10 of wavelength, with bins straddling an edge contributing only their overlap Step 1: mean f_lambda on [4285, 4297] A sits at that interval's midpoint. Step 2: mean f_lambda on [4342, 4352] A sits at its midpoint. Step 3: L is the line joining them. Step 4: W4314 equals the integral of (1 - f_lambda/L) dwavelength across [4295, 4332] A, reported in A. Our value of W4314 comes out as 0.6 A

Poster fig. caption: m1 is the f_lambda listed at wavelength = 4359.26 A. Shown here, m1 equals 12.97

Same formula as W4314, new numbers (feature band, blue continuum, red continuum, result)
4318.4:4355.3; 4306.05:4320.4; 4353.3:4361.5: -4.1 A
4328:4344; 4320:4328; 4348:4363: -4.3 A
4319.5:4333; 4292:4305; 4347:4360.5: -0.9 A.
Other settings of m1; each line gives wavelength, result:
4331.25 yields 13.81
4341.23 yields 22.45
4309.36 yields 11.7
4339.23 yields 22.38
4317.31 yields 14.63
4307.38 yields 12.02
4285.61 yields 13.68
